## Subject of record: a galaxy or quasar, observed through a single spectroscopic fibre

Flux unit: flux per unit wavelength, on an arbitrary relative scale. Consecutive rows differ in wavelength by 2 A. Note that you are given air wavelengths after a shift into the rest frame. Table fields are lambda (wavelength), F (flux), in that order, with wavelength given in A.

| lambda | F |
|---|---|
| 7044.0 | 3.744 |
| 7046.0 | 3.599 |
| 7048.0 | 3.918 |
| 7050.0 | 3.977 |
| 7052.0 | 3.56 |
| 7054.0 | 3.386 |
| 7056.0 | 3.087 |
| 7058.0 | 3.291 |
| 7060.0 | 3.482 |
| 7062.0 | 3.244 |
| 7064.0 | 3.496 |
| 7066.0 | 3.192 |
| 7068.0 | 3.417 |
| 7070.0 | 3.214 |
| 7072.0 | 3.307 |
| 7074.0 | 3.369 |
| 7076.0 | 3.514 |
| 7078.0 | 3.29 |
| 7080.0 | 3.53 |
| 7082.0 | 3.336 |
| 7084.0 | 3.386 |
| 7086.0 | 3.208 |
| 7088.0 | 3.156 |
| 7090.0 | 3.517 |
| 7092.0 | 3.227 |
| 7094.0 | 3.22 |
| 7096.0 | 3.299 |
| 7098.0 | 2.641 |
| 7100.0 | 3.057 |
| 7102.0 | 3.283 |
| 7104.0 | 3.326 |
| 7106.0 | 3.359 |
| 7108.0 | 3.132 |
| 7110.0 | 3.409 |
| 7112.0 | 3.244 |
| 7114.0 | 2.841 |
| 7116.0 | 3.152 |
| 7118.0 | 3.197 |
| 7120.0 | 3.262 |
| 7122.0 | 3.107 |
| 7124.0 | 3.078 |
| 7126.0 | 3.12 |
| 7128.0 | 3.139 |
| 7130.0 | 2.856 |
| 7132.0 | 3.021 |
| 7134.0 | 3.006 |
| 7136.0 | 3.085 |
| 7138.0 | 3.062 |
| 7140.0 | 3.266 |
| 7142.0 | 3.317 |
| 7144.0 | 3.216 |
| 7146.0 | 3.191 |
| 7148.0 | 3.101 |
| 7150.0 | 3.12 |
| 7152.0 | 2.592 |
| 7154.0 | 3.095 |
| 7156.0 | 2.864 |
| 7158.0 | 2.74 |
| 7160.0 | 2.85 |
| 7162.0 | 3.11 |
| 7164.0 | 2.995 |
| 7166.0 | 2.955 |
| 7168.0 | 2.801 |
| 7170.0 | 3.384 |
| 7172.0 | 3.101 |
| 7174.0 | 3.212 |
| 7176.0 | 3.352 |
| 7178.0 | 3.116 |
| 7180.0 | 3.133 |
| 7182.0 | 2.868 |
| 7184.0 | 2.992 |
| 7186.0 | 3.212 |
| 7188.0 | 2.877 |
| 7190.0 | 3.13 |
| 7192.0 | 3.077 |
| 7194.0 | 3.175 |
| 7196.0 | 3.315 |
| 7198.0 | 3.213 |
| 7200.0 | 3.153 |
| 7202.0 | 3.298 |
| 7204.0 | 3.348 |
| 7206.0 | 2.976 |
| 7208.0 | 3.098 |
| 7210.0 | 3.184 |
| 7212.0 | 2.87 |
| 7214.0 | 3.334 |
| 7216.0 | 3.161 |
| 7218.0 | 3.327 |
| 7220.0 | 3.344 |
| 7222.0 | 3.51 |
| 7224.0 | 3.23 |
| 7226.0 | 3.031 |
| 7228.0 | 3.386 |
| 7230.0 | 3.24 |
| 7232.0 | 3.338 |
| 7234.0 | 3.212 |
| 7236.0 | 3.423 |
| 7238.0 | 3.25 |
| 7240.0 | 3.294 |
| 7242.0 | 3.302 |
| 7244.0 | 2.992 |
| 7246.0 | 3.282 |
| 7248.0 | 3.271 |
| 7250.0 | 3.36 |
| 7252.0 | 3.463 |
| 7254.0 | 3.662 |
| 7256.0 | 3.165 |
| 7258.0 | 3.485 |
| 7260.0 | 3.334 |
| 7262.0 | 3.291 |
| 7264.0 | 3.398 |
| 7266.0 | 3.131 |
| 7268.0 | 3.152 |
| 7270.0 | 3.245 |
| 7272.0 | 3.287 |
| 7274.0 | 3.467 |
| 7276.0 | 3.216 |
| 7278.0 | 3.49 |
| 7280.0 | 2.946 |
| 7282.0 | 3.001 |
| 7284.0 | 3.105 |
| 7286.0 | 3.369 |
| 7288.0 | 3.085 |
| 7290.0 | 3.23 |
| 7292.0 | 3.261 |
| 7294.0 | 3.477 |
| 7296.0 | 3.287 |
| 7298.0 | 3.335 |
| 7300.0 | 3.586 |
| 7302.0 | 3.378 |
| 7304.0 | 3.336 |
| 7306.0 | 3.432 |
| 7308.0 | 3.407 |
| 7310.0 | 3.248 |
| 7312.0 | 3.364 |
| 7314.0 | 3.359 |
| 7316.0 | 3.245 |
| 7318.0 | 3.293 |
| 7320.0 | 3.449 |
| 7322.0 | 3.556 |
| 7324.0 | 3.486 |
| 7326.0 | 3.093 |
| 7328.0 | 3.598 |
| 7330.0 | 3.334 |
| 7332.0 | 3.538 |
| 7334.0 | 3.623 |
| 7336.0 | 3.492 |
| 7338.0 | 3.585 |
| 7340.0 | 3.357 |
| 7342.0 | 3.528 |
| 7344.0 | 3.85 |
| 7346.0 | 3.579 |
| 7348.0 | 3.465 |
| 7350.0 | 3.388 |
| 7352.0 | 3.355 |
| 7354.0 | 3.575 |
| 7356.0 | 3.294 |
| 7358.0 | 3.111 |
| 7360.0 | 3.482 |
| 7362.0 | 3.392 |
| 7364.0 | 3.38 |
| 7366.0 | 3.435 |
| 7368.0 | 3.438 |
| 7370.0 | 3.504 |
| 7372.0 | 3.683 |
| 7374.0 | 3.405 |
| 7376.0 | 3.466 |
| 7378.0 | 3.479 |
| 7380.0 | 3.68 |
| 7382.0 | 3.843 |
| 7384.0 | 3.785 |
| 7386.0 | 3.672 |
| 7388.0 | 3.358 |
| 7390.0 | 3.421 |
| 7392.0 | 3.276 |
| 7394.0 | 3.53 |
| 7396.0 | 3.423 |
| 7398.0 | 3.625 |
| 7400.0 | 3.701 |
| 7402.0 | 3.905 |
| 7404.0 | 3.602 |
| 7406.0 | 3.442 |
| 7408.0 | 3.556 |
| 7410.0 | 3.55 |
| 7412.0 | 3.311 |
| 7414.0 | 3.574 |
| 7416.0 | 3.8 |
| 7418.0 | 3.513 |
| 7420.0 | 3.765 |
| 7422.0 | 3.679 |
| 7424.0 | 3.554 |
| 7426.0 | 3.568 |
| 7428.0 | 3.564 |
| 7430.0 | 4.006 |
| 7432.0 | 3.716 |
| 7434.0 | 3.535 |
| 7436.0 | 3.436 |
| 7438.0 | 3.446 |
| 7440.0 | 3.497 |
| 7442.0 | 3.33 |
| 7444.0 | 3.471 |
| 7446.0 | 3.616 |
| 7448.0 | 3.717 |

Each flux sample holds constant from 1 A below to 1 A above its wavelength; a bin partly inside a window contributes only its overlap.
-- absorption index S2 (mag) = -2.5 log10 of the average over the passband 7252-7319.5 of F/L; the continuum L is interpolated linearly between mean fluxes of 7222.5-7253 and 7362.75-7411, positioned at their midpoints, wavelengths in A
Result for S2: 0.018 mag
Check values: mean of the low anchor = 3.28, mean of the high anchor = 3.55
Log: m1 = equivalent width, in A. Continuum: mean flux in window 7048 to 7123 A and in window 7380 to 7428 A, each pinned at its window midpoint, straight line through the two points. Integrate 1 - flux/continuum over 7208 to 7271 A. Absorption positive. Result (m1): 2.9 A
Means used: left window 3.3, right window 3.59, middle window 3.28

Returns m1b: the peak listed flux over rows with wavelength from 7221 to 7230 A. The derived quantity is 3.51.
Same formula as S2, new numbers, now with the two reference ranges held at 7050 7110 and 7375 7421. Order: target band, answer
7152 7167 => 0.16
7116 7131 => 0.08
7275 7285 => 0.11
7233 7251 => 0.06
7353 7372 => 0.04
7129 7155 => 0.10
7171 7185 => 0.09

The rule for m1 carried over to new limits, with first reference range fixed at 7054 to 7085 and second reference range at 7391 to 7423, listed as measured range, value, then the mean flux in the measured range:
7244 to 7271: 1.3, 3.31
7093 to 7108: 0.9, 3.17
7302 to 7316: 0.6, 3.35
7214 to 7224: 0.4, 3.32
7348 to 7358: 0.5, 3.38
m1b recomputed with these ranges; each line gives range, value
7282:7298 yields 3.477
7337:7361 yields 3.85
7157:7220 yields 3.384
